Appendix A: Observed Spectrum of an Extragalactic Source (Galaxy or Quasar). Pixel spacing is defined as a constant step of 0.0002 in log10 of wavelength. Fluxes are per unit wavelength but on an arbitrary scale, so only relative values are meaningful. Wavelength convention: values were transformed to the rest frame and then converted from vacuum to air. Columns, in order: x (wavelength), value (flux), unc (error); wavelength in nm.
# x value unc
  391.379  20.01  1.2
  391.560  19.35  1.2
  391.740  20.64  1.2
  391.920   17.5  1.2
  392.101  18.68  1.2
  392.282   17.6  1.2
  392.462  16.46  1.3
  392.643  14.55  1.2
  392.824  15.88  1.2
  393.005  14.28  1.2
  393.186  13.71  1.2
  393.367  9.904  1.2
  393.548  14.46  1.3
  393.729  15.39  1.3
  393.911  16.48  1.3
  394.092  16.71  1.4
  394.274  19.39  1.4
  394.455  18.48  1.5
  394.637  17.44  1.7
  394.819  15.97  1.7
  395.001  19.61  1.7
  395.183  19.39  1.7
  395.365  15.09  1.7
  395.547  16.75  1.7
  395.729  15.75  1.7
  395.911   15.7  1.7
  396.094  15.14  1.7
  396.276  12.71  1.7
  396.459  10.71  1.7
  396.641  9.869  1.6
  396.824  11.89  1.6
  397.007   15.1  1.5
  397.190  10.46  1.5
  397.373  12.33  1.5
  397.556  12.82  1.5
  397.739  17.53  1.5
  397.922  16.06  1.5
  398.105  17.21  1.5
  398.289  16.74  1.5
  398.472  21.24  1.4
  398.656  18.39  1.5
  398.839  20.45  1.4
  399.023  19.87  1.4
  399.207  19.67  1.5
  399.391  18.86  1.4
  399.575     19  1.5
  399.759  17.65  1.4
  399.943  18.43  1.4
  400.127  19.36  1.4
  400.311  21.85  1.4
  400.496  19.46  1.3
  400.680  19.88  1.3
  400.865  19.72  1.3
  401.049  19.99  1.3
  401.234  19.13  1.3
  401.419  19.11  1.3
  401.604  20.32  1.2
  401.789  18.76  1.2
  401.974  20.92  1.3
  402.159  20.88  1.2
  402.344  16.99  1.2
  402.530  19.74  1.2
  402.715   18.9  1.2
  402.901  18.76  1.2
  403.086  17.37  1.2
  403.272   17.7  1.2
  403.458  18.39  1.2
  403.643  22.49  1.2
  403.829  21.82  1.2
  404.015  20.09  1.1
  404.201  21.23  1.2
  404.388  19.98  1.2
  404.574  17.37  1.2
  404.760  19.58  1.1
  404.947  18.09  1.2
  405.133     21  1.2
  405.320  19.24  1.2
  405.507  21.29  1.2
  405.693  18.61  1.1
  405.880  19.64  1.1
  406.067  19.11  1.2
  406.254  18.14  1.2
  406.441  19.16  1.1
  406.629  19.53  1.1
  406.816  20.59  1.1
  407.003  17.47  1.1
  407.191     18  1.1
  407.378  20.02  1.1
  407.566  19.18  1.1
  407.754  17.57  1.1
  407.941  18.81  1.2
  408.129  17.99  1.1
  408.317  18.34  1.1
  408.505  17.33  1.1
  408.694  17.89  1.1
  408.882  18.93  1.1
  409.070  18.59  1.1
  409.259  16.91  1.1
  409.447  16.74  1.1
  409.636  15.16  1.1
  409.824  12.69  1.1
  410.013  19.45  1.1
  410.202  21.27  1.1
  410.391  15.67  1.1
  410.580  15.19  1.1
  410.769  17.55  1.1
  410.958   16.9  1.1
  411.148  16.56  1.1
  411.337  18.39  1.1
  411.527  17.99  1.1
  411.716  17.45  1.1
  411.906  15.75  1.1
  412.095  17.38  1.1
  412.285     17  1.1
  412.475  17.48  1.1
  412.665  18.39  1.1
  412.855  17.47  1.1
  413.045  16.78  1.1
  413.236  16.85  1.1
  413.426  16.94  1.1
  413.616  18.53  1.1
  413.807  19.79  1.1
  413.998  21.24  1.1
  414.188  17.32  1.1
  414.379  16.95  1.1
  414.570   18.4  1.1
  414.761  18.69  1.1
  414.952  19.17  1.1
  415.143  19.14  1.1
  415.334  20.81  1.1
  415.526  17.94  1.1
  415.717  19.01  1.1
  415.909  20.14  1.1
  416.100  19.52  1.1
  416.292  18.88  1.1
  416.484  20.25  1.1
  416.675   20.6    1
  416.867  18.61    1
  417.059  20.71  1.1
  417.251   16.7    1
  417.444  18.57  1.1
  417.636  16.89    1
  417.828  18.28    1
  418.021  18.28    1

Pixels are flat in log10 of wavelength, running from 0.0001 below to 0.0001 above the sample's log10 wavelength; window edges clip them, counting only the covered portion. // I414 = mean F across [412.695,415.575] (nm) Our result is 18.4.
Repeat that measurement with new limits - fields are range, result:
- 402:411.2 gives 18.6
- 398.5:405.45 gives 19.5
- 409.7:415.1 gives 17.6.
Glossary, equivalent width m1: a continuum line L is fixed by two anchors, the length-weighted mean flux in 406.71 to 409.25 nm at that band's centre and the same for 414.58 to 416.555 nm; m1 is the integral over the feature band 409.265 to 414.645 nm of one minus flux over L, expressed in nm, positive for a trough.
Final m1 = 0.43 nm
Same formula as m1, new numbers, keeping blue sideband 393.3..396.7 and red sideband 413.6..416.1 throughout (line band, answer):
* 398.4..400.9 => -0.48 nm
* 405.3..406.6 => -0.14 nm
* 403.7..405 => -0.20 nm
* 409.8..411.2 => 0.09 nm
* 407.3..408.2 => -0.05 nm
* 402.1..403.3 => -0.12 nm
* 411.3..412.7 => 0.09 nm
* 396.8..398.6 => 0.09 nm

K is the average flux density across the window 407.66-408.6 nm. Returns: 18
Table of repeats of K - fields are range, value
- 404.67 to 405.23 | 19.5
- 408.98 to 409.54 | 17.4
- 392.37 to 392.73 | 15.5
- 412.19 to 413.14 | 17.4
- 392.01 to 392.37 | 18.1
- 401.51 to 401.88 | 19.5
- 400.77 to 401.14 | 19.9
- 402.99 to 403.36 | 17.6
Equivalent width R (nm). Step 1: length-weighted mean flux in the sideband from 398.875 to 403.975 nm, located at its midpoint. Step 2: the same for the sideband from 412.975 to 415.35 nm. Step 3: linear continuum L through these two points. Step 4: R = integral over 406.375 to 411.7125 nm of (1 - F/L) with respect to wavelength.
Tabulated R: 0.29 nm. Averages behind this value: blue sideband 19.5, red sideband 18.5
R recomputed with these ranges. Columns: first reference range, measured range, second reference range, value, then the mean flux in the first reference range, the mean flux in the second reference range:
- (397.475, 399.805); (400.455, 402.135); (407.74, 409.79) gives -0.17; 18.2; 17.5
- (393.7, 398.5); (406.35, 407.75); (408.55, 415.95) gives -0.16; 15.6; 17.8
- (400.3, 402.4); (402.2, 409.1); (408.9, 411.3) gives -0.26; 19.7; 17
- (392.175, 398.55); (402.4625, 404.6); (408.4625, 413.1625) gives -0.42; 15.4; 17.2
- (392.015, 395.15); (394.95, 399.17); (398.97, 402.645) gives 0.50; 16.2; 19.5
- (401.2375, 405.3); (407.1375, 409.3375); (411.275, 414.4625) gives 0.03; 19.5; 17.7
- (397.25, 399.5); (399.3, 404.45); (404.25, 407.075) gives -0.33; 17.5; 19.3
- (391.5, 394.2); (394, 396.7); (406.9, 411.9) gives 0.05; 16.1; 17.6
